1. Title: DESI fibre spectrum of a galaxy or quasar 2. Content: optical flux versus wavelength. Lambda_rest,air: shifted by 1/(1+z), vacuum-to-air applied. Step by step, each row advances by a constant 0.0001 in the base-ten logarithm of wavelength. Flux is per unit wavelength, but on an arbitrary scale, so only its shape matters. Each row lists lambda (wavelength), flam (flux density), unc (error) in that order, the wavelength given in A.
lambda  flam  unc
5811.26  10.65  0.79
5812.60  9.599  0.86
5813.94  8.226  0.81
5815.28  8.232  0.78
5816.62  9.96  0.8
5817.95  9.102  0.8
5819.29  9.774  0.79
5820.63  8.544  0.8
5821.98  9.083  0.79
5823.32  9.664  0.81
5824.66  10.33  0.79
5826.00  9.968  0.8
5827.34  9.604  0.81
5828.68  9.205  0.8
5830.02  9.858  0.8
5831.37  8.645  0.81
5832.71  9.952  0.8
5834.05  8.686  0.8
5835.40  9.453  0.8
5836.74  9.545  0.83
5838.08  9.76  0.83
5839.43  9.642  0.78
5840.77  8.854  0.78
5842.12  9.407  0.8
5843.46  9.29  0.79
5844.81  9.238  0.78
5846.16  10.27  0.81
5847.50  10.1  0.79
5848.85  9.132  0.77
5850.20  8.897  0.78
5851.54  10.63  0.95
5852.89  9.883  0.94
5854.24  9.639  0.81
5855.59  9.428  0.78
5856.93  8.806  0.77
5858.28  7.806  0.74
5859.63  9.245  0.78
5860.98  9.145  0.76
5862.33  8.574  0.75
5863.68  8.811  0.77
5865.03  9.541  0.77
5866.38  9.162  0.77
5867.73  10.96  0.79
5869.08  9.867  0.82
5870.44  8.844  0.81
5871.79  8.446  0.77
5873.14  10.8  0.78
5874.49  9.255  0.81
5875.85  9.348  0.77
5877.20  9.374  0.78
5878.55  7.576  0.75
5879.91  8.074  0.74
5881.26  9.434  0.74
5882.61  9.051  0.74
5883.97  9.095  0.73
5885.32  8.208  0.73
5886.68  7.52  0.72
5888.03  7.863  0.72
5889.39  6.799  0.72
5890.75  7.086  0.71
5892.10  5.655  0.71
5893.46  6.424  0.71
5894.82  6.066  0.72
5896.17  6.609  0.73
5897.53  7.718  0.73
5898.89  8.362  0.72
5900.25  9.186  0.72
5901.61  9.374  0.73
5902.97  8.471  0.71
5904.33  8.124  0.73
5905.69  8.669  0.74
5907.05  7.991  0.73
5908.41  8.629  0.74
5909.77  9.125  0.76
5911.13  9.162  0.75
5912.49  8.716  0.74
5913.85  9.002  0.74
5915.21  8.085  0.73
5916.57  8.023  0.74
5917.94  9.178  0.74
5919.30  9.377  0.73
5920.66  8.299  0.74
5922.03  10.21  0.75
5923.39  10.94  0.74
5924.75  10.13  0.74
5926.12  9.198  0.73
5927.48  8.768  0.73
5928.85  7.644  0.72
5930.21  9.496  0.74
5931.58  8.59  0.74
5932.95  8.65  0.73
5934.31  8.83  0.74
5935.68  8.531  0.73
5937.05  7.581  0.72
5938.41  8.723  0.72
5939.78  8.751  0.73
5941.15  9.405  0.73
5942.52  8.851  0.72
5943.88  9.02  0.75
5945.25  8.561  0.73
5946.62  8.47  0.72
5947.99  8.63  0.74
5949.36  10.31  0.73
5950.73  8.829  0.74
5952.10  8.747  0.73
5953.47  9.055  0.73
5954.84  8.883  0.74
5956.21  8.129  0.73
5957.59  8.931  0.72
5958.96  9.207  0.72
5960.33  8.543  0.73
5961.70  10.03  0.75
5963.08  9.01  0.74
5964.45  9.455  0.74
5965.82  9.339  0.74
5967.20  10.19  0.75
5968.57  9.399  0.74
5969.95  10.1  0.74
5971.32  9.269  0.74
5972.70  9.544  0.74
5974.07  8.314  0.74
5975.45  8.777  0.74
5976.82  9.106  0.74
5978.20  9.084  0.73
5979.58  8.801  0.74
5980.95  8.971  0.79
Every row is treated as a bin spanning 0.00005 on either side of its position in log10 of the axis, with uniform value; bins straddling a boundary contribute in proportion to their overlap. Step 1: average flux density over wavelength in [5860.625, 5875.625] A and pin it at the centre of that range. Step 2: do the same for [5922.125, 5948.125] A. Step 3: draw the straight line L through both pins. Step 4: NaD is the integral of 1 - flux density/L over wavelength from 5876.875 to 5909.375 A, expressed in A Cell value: 4.41 A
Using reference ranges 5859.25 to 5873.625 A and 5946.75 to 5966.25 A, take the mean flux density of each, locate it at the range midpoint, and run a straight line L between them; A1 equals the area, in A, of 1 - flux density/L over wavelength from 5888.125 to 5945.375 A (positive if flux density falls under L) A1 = 4.5 A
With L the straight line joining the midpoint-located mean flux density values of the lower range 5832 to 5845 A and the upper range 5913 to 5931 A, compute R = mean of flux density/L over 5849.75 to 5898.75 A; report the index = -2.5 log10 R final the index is 0.08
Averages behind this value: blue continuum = 9.39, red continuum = 9.1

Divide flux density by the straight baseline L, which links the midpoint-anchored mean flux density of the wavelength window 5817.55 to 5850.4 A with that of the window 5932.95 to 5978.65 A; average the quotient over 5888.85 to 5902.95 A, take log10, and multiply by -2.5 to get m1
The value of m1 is 0.242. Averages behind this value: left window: 9.45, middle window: 7.39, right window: 9.01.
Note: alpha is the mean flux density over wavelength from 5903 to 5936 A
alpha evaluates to 8.89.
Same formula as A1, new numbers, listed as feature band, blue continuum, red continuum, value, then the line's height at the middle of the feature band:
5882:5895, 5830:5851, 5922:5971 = 2.6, 9.26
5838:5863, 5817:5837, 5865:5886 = -0.1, 9.31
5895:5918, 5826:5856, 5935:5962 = 1.7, 9.11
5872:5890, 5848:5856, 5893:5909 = 0.0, 8.65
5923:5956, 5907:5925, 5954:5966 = 0.5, 9.06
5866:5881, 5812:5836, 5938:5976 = 0.0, 9.24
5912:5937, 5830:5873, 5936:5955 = 0.0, 8.96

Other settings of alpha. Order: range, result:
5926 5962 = 8.81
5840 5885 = 9.27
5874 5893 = 8.13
